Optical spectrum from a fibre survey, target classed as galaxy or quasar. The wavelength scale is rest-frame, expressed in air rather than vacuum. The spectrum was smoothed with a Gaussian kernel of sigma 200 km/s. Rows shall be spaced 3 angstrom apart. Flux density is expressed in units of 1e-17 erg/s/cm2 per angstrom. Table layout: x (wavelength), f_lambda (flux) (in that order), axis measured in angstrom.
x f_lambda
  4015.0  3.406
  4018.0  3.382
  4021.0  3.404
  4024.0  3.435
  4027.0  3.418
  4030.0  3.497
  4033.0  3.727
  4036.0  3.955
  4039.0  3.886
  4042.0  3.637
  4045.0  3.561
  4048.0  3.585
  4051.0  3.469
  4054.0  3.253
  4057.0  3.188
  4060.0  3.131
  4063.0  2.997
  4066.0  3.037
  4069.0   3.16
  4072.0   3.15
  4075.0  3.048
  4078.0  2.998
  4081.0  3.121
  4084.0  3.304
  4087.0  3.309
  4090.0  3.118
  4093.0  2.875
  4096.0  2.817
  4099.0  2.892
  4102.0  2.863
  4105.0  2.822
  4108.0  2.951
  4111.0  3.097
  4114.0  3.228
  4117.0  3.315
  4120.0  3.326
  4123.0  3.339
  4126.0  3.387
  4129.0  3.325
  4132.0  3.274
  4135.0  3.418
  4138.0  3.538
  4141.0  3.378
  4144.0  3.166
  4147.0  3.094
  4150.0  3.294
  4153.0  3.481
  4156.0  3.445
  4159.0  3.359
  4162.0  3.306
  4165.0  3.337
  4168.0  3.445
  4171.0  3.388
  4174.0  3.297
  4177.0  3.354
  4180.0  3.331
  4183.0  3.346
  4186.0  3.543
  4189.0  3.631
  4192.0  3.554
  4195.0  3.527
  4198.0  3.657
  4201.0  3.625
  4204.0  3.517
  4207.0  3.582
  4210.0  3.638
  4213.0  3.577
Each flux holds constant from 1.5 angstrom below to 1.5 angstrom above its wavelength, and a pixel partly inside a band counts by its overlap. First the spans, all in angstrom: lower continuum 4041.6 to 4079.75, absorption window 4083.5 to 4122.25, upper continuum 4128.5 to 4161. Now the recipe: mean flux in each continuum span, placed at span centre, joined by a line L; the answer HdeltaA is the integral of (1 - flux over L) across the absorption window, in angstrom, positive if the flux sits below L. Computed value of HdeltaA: 2.59 angstrom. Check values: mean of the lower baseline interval 3.24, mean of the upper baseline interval 3.34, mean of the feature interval 3.07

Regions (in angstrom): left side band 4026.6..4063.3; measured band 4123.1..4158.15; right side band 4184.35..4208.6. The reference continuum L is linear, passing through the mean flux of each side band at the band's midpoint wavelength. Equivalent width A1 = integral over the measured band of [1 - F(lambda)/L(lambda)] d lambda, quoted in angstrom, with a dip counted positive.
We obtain 2.02 angstrom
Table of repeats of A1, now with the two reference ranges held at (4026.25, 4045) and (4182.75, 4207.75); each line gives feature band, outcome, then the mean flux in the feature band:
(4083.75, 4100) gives 2.7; 3.04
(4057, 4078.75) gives 3.4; 3.08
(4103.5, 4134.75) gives 3.5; 3.21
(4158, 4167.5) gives 0.6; 3.34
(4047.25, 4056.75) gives 0.7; 3.39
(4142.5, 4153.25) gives 1.1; 3.23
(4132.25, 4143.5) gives 0.6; 3.4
